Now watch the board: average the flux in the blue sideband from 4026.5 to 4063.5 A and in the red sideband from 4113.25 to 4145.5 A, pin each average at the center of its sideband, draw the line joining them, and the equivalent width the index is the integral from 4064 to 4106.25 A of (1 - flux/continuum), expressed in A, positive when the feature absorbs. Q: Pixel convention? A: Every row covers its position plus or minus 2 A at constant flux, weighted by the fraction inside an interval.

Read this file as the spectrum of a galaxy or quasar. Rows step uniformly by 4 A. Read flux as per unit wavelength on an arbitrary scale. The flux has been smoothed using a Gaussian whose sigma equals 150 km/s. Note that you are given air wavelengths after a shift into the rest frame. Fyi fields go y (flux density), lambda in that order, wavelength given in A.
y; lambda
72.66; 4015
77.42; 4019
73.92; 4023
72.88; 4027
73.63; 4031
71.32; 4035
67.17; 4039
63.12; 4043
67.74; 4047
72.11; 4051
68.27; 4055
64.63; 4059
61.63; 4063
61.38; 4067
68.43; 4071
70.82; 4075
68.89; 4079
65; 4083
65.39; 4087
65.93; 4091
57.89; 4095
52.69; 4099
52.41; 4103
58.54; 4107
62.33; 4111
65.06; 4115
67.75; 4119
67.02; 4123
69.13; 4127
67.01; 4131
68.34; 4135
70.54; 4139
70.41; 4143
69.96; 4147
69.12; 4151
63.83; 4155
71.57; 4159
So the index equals 3.4 A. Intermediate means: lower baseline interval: 68.3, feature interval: 62.7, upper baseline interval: 68.2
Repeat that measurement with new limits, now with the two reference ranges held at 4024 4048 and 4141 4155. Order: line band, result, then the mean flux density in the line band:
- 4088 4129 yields 4.3 A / 62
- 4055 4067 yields 1.0 A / 63.7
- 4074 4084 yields 0.1 A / 68.3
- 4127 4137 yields 0.2 A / 68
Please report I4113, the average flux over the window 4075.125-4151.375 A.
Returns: 65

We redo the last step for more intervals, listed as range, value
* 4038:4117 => 63.9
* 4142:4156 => 68.5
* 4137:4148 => 70.3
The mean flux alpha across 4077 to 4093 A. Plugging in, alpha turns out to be 66.3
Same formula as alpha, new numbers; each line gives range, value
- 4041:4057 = 67.8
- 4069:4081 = 69.4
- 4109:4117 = 63.7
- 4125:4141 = 68.8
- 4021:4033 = 73.5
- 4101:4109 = 55.5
